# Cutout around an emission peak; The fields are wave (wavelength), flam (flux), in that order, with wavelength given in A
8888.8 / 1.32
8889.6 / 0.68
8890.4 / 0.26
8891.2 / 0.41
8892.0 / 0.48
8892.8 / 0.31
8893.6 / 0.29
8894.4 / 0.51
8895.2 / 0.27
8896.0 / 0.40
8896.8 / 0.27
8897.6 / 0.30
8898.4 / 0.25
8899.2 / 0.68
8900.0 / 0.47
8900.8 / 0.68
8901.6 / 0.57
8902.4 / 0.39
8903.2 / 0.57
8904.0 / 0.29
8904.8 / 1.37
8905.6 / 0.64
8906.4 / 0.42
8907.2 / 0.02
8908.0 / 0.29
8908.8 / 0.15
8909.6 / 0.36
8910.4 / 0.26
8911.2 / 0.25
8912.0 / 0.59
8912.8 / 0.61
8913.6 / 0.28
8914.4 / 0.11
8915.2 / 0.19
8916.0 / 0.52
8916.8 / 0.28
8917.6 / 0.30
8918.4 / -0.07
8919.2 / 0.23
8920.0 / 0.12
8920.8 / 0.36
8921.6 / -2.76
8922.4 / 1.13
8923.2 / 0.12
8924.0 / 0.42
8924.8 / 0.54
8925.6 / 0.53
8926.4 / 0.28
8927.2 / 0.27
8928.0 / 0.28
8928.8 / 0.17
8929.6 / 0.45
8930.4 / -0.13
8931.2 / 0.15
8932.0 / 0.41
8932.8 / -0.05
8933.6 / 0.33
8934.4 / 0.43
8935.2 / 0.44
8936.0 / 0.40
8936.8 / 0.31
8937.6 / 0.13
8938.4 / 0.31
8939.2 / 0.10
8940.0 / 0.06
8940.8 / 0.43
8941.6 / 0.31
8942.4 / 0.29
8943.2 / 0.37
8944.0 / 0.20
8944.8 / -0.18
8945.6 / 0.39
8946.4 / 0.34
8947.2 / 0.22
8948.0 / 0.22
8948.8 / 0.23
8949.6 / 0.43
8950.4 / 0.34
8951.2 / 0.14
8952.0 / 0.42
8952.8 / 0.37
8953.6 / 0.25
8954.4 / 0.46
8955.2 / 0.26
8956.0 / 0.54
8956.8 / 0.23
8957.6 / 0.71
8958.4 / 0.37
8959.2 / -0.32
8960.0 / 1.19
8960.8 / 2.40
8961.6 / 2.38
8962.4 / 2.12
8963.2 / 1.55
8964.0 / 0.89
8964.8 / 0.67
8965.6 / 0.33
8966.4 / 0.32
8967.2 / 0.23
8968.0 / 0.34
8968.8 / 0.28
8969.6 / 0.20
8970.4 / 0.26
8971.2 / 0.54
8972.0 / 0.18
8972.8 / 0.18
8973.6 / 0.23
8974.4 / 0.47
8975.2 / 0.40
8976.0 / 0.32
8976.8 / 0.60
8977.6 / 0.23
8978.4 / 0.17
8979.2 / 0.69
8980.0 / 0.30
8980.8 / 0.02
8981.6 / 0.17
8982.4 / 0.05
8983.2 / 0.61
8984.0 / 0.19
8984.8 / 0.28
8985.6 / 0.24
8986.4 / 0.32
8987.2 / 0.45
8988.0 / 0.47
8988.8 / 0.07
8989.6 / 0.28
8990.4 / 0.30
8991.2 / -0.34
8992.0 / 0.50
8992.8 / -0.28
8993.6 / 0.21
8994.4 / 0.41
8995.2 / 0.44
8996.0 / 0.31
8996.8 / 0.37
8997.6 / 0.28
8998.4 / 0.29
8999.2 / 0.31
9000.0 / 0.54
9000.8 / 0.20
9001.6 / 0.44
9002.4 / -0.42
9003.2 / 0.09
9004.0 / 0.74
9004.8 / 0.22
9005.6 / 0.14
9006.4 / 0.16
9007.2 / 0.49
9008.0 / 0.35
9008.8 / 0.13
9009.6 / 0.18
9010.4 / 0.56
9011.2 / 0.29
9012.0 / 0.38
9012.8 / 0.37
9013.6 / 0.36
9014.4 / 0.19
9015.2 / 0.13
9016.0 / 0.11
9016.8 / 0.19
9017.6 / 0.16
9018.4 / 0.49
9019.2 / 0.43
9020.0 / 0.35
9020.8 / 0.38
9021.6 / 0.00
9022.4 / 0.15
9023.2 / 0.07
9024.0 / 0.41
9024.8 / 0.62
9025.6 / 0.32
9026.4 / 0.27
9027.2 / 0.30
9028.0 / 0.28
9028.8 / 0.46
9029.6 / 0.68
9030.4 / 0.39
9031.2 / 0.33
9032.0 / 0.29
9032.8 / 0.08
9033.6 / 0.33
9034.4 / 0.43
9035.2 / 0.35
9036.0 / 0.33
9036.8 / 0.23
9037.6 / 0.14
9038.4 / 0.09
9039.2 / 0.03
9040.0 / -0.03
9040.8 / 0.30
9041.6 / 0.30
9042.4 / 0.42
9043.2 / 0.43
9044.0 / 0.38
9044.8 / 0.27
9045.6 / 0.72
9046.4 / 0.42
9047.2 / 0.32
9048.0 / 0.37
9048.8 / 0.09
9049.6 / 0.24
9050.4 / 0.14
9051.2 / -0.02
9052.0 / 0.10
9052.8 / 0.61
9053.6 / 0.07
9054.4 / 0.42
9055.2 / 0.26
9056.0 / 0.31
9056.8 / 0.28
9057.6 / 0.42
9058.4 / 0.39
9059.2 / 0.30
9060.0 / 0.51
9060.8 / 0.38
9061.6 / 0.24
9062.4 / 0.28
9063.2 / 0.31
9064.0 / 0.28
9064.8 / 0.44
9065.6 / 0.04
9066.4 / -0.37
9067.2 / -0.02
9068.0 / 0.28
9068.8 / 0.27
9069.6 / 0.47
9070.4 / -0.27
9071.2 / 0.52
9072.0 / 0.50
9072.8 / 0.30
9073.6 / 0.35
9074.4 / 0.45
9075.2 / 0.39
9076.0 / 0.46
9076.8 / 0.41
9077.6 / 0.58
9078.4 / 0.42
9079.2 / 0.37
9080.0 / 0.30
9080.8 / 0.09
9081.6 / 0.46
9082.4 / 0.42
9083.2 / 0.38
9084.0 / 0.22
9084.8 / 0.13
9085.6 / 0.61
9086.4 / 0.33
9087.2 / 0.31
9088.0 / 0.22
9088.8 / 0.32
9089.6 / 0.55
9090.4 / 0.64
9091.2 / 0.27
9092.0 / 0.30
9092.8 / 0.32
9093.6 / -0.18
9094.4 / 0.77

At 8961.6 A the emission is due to H-beta 4861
